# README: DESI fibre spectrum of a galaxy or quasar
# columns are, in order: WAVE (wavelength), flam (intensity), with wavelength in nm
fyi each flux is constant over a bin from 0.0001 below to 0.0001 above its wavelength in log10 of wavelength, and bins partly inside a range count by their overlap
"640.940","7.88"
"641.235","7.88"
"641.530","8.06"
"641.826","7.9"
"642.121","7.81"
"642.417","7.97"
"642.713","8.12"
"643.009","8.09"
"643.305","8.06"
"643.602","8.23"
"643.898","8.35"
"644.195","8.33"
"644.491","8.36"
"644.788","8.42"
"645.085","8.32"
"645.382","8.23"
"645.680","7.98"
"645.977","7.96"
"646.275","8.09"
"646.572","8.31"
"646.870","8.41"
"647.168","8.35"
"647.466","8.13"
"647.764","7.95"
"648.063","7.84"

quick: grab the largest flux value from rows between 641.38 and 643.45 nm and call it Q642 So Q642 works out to 8.12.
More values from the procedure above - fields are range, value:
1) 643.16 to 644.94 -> 8.42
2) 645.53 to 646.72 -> 8.31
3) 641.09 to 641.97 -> 8.06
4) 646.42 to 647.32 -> 8.41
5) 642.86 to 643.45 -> 8.09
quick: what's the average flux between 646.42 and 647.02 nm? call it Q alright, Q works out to 8.36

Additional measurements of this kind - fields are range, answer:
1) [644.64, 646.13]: 8.18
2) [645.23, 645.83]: 8.1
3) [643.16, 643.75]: 8.14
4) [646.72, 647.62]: 8.3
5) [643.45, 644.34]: 8.3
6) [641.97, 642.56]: 7.89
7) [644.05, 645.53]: 8.34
